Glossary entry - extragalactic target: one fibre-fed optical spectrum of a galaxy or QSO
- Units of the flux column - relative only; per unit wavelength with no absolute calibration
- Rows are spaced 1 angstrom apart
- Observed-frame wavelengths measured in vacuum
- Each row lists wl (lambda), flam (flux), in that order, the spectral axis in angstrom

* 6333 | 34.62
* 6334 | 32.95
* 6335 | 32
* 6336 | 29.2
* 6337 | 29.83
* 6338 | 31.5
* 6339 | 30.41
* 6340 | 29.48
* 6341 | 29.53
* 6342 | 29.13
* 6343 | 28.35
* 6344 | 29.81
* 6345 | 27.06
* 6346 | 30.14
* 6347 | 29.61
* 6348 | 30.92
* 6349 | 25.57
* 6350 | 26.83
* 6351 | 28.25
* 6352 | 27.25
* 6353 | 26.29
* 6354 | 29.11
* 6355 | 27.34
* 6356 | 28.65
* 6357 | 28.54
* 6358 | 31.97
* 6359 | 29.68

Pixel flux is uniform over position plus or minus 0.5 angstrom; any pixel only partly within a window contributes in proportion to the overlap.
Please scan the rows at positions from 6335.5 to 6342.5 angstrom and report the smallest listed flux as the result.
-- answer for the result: 29.13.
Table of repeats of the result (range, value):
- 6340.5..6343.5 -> 28.35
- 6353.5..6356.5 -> 27.34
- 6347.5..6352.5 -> 25.57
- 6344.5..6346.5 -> 27.06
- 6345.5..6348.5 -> 29.61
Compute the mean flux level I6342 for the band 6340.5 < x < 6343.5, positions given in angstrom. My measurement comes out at 29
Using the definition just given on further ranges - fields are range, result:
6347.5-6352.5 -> 27.8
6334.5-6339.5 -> 30.6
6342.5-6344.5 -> 29.1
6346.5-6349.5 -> 28.7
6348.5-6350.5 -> 26.2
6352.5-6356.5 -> 27.8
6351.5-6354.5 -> 27.6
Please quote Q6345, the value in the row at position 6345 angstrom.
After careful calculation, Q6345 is 27.06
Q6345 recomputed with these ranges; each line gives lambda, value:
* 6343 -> 28.35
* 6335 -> 32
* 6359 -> 29.68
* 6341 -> 29.53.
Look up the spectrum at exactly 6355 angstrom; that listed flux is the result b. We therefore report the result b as 27.34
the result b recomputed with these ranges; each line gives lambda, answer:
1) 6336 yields 29.2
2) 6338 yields 31.5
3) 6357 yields 28.54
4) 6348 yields 30.92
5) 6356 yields 28.65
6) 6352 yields 27.25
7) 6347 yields 29.61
